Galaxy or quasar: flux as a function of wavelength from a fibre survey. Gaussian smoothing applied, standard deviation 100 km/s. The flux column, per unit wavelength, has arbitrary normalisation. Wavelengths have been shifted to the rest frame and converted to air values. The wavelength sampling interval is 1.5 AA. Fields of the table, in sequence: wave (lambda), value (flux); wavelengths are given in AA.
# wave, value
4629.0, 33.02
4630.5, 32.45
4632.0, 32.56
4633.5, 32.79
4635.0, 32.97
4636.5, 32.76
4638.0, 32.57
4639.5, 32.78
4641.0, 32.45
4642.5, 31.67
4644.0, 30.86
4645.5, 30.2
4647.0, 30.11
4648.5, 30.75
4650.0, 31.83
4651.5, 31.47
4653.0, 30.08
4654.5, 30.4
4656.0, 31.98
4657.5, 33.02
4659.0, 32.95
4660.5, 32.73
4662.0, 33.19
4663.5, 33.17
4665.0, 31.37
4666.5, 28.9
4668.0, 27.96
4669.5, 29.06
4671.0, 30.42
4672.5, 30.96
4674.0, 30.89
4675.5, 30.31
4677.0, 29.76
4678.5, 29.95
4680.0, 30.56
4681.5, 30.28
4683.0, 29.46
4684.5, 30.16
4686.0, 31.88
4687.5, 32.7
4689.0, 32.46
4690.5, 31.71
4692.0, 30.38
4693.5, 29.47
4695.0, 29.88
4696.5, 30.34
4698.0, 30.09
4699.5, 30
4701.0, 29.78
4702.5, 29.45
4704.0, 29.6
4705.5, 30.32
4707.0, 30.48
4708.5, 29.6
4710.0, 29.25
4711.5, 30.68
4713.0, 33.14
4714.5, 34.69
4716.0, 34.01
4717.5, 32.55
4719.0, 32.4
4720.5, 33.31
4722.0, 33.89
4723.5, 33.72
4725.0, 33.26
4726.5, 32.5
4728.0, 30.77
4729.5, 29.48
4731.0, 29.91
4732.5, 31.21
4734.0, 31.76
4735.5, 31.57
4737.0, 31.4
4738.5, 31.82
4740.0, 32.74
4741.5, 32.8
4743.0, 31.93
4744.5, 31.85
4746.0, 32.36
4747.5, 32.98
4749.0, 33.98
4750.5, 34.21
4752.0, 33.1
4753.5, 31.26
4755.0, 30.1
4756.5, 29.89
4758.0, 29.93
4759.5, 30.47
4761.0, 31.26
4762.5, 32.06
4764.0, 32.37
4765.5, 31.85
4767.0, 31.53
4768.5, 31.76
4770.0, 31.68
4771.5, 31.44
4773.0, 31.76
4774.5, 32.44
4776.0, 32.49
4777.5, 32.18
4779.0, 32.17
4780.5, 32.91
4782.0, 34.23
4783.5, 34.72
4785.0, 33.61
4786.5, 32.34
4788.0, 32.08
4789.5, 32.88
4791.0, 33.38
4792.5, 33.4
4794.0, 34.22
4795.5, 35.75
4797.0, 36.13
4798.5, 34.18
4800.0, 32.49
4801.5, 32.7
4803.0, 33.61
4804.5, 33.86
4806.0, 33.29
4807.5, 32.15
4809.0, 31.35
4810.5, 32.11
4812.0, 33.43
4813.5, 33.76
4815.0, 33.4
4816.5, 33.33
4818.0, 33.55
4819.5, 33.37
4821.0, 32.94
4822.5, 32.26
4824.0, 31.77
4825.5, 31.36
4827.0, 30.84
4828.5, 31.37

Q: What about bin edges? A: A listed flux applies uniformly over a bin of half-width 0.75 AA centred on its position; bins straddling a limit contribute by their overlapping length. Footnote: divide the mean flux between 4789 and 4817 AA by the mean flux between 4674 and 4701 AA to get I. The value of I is 1.10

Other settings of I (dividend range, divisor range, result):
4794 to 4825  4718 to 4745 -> 1.04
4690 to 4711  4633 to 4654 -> 0.95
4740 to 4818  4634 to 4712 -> 1.06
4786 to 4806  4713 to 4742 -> 1.04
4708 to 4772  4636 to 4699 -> 1.03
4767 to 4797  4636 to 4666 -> 1.04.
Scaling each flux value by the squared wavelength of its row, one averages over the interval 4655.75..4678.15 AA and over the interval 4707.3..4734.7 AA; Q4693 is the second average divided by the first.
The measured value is 1.1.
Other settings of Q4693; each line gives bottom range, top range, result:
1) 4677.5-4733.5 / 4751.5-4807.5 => 1.08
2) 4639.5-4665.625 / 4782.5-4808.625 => 1.12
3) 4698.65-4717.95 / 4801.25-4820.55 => 1.11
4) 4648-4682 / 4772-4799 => 1.13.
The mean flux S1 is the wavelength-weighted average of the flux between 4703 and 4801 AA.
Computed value 32.2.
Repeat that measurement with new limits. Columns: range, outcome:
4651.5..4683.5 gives 30.9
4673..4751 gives 31.4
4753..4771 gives 31.2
